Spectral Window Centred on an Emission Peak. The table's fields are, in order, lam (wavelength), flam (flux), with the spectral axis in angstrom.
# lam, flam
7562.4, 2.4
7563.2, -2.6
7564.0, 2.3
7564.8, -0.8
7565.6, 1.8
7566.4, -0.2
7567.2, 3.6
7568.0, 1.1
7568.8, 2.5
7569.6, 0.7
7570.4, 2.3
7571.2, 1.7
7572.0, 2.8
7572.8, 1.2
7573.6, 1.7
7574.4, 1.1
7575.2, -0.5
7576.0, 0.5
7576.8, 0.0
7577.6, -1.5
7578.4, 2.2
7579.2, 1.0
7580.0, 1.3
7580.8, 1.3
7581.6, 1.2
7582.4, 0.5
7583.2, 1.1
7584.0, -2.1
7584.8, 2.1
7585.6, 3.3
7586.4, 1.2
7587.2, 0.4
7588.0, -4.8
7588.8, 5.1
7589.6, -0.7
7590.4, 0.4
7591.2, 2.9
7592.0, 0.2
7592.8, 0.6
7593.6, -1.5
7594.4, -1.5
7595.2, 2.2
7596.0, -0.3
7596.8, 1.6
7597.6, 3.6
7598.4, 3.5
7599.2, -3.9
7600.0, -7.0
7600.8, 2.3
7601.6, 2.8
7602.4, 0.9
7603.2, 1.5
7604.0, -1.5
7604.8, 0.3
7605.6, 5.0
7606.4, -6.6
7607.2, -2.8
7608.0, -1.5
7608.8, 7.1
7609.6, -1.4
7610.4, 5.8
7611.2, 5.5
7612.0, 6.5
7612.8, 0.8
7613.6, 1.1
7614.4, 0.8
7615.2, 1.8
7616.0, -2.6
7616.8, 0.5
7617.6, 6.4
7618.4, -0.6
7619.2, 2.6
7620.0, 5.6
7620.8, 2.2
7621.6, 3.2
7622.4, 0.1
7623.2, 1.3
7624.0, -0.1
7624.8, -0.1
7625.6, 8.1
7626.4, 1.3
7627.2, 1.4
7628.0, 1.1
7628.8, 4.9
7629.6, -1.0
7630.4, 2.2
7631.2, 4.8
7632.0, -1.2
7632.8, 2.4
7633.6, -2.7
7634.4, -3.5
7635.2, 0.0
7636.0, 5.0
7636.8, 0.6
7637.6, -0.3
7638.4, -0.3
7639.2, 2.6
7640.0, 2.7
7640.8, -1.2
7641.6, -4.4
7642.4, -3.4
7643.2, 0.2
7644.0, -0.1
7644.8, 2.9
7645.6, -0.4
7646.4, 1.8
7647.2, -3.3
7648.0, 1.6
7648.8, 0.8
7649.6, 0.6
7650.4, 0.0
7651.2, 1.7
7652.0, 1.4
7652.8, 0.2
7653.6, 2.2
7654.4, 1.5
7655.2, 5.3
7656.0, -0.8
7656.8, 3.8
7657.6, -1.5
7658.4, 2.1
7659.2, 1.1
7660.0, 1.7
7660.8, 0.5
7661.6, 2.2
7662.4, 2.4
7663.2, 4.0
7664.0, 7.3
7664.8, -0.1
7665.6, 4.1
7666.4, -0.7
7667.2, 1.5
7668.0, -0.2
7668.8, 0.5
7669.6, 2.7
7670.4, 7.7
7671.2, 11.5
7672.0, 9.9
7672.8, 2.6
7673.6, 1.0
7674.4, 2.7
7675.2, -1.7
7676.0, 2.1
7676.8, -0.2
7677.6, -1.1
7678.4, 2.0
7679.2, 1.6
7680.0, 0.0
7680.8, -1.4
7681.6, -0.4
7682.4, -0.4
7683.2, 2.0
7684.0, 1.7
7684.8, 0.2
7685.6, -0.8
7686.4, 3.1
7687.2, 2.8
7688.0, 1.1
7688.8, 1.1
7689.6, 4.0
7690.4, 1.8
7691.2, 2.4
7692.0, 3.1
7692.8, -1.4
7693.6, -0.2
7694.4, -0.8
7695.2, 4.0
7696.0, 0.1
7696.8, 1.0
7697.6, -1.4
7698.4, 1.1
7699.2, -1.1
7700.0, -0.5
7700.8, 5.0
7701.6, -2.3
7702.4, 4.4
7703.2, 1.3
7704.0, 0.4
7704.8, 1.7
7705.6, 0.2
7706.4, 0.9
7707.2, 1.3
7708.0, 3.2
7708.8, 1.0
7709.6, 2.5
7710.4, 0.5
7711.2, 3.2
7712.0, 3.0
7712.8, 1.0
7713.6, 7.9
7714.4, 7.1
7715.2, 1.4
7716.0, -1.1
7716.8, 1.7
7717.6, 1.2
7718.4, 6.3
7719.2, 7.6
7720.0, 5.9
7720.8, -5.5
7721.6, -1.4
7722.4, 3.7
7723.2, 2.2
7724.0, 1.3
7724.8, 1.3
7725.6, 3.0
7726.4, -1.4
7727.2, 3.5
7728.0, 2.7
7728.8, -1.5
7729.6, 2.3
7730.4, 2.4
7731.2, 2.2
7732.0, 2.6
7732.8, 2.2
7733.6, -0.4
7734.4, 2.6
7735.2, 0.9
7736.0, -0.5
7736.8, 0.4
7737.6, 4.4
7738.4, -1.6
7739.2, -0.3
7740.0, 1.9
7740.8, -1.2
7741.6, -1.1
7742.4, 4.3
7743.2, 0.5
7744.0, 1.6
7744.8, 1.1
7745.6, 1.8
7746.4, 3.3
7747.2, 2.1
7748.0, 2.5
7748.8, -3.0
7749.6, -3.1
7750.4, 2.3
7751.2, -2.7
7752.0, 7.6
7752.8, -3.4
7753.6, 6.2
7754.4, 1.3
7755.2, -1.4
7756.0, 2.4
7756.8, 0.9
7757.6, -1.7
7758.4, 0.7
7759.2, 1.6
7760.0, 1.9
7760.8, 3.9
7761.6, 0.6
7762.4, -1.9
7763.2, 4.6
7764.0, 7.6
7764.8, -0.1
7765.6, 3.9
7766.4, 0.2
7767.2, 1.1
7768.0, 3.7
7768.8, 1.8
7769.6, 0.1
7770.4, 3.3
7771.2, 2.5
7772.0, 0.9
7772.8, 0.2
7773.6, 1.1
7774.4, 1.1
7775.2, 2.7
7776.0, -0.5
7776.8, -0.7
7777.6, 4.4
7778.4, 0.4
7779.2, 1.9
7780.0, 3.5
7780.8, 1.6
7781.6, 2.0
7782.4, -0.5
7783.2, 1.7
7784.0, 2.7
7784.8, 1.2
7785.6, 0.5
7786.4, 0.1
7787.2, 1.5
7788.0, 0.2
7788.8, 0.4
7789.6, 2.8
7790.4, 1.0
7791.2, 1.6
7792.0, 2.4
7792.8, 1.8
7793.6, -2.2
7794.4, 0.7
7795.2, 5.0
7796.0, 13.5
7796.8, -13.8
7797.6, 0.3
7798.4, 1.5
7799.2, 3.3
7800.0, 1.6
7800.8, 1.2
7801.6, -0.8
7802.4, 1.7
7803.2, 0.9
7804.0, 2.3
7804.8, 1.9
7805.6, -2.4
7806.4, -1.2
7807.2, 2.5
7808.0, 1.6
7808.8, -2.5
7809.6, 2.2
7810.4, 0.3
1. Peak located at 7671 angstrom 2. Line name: H-alpha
